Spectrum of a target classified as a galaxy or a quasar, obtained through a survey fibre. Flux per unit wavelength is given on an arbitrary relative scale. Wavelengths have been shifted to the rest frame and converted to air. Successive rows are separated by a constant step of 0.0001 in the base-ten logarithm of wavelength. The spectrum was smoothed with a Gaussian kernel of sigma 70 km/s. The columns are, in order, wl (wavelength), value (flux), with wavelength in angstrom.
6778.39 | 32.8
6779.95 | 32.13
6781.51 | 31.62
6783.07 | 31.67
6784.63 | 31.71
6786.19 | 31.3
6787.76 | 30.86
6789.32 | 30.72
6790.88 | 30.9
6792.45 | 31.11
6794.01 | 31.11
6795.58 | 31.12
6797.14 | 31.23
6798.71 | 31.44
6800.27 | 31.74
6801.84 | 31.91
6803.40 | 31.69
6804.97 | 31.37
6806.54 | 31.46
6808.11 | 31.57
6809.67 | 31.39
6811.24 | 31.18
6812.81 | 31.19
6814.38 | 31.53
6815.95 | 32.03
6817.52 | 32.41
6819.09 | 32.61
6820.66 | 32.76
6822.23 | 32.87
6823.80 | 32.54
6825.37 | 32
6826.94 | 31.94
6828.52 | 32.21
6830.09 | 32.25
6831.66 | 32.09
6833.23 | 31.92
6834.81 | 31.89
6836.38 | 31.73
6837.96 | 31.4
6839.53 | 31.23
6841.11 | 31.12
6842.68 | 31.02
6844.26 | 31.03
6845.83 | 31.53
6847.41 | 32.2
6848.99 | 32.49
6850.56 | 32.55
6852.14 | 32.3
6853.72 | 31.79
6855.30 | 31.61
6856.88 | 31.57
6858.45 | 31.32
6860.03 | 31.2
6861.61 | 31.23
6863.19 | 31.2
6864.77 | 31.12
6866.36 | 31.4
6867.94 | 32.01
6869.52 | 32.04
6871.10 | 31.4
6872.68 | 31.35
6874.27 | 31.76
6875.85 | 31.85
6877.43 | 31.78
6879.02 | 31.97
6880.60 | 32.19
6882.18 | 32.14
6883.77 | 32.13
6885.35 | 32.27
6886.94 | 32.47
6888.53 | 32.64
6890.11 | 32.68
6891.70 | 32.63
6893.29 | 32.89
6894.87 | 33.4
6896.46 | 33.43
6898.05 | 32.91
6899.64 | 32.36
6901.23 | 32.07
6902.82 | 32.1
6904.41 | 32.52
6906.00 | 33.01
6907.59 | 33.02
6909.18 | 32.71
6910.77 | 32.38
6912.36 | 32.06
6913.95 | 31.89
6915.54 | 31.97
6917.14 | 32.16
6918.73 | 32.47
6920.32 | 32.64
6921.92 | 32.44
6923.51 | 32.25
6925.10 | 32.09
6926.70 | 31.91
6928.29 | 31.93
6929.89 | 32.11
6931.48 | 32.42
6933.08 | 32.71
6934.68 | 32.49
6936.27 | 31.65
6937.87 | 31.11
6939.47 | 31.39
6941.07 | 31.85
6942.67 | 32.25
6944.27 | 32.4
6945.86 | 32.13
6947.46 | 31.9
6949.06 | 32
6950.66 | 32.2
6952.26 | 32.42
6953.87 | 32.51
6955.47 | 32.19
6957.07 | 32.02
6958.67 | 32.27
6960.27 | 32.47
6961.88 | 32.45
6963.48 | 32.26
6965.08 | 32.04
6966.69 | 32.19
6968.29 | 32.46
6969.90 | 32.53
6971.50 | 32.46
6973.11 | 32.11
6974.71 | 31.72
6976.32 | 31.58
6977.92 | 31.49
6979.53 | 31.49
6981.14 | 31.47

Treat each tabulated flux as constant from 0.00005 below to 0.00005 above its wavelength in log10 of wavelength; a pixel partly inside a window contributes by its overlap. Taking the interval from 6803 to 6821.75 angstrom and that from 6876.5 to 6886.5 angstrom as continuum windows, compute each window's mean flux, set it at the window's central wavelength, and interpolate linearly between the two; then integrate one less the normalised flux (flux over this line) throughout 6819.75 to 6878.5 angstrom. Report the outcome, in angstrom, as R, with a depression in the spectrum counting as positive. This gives 0.31 angstrom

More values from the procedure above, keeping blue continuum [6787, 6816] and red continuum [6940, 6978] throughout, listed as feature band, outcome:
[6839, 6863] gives 0.0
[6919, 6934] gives -0.1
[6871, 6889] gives -0.1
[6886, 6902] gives -0.5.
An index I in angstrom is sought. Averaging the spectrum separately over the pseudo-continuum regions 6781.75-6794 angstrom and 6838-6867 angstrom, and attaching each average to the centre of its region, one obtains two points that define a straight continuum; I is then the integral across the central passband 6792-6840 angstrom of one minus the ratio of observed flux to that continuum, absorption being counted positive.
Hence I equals -0.7 angstrom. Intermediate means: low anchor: 31.2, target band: 31.8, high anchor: 31.5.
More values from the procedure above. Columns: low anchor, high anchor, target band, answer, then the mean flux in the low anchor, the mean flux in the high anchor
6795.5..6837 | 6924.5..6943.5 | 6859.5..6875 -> 0.2 angstrom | 31.9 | 32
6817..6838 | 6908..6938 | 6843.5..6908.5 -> 0.3 angstrom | 32.2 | 32.2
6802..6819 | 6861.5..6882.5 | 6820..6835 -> -0.3 angstrom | 31.6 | 31.7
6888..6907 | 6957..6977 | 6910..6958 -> 0.5 angstrom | 32.7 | 32.2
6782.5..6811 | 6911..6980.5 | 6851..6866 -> 0.1 angstrom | 31.3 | 32.1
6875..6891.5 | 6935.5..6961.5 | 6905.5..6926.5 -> -0.2 angstrom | 32.2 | 32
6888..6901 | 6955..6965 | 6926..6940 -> 0.2 angstrom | 32.8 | 32.3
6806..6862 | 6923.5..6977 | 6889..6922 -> -0.6 angstrom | 31.8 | 32.1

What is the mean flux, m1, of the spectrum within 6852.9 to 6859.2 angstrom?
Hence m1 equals 31.6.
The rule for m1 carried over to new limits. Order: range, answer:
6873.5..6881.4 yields 31.9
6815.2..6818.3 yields 32.2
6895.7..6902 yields 32.7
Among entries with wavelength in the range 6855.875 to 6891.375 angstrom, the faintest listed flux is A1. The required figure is 31.12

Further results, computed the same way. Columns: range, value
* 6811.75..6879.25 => 31.02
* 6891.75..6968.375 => 31.11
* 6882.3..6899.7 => 32.13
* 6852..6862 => 31.2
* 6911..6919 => 31.89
